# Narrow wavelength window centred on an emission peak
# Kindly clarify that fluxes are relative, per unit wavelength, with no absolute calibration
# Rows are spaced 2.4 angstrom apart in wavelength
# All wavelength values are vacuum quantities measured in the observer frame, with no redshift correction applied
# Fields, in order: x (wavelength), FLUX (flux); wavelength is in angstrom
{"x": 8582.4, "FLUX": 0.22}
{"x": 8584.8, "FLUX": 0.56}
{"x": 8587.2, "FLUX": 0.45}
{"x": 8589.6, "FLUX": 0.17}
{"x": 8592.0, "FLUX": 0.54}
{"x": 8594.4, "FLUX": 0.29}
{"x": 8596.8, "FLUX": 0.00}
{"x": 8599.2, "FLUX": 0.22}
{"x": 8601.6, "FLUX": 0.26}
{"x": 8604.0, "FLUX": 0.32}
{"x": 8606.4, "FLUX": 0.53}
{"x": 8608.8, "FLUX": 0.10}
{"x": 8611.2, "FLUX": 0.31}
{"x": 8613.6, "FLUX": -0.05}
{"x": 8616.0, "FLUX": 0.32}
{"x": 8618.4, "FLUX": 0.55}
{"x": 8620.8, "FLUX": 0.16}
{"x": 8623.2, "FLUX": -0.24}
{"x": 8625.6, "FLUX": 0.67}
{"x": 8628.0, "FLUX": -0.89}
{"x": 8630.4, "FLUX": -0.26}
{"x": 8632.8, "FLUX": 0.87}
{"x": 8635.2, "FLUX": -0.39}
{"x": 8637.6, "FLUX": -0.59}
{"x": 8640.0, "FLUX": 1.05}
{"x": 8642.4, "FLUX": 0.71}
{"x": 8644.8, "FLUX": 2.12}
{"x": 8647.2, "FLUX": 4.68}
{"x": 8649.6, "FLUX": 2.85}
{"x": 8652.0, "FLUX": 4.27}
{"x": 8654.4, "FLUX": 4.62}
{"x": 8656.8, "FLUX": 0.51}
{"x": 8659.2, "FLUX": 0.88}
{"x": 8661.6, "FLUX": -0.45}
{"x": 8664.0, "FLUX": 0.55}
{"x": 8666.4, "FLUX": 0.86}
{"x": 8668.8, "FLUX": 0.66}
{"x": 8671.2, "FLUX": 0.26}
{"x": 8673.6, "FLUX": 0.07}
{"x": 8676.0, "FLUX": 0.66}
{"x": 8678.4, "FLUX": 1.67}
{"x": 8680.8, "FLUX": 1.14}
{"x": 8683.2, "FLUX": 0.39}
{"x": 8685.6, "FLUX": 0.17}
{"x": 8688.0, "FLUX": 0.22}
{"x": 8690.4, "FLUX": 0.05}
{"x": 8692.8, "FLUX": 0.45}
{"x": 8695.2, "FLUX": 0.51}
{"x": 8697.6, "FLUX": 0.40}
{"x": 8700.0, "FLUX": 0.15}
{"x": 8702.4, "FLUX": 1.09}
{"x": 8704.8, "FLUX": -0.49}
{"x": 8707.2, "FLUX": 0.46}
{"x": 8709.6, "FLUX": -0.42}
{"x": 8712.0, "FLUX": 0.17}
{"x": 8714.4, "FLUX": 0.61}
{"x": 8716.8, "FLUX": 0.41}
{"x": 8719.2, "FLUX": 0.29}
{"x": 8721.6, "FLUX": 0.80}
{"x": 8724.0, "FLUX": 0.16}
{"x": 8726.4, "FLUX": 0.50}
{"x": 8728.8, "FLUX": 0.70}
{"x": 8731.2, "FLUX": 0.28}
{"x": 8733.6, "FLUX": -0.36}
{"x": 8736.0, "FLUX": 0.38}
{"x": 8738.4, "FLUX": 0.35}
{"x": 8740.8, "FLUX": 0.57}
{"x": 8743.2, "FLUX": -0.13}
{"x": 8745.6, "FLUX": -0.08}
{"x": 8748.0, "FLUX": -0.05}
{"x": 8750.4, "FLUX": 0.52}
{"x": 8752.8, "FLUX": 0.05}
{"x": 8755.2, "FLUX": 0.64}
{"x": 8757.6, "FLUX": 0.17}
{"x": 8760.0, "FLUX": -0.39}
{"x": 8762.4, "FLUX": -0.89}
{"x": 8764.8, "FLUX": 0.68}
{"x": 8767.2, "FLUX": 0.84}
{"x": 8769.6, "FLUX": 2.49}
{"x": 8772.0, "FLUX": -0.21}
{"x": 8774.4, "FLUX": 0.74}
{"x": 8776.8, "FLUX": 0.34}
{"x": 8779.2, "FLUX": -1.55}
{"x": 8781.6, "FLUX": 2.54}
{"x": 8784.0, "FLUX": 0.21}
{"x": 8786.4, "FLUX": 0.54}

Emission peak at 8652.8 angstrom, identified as [O II]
